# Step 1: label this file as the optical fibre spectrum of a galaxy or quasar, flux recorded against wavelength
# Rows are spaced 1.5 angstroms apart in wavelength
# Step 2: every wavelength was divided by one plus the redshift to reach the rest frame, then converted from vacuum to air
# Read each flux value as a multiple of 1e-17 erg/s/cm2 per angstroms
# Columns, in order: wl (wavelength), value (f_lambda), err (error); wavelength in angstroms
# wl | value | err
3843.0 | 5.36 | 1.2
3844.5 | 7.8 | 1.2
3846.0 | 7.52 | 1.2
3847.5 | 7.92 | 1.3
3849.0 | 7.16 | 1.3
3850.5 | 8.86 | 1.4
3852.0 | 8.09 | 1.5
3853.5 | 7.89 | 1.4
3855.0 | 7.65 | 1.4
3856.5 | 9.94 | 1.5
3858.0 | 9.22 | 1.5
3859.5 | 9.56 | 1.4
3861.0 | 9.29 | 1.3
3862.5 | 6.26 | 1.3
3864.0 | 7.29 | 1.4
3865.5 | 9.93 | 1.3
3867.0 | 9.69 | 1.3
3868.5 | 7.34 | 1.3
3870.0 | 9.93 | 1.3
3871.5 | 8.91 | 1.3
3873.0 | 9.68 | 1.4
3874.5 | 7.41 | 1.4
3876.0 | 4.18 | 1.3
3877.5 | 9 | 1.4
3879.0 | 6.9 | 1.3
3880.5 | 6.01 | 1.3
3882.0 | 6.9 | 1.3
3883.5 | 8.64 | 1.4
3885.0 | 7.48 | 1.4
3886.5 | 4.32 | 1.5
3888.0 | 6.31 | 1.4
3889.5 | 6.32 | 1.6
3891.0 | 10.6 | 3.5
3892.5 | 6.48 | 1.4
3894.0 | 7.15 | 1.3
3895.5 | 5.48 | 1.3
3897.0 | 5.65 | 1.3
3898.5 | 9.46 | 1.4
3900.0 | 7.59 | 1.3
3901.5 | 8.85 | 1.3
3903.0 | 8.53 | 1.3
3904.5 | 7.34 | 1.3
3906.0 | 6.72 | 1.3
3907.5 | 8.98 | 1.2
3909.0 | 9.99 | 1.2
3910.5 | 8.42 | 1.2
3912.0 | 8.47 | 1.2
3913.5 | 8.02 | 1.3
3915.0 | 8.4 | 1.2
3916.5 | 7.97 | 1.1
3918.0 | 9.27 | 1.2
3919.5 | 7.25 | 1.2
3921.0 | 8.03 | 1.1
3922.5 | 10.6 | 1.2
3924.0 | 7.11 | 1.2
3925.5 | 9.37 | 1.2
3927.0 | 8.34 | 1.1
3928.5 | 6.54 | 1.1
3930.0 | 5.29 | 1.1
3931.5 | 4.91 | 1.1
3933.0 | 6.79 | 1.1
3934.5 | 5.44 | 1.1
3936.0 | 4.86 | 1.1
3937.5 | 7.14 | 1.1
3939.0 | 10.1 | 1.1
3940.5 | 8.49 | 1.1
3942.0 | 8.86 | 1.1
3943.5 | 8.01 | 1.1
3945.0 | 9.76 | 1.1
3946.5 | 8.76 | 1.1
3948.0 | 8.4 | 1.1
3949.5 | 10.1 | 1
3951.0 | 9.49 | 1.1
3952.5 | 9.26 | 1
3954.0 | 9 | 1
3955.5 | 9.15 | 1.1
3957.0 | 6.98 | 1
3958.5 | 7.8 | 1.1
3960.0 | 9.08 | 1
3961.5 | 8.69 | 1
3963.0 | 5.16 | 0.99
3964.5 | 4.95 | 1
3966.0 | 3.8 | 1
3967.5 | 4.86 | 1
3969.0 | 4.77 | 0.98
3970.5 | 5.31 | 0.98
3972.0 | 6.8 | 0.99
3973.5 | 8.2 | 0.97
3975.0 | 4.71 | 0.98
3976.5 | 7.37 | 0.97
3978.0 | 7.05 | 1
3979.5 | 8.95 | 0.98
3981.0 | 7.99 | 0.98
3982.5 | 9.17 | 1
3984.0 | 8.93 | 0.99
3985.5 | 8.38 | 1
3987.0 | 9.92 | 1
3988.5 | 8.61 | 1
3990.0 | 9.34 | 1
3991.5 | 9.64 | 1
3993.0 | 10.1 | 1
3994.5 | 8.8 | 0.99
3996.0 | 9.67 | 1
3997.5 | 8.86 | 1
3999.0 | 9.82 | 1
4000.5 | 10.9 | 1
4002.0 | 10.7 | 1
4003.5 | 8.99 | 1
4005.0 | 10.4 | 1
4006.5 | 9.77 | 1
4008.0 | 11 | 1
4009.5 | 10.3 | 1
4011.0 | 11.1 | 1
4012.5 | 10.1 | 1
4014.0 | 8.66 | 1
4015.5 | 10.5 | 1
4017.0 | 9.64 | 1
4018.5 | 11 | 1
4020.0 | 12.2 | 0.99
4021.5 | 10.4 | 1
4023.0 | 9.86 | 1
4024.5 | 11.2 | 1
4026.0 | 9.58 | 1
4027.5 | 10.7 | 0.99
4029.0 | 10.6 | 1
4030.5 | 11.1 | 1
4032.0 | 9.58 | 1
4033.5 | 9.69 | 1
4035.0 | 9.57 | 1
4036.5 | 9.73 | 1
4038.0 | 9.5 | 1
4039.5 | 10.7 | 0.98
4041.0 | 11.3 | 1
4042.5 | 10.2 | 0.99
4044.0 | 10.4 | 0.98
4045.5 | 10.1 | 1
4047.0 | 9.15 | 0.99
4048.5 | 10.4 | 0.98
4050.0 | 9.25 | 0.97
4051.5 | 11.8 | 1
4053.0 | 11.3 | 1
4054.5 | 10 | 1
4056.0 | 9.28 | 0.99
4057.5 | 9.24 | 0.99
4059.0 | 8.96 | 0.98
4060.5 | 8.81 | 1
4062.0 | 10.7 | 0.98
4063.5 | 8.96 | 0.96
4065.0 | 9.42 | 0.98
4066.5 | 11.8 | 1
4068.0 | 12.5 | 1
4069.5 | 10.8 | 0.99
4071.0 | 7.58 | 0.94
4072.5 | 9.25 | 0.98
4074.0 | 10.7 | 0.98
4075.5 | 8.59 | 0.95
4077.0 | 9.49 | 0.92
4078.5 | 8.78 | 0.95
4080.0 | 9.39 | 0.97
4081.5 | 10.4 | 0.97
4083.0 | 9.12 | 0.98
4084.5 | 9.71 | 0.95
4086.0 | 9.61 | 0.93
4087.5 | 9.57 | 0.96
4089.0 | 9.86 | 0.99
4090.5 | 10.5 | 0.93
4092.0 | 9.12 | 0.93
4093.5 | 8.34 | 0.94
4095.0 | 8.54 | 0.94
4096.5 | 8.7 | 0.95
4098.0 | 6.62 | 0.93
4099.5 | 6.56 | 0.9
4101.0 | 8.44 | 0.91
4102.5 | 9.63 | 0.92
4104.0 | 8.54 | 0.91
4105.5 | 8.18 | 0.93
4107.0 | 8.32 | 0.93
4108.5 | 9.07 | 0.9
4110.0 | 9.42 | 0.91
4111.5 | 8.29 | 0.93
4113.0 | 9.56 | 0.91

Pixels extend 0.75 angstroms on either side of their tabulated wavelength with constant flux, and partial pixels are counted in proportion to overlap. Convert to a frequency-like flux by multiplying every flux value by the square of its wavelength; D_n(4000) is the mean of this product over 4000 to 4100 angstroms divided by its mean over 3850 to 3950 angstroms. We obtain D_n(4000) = 1.35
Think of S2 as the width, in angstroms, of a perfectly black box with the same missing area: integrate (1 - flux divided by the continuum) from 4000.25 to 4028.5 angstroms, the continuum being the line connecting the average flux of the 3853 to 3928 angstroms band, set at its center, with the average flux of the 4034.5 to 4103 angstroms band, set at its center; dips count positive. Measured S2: -3.8 angstroms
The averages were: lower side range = 8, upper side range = 9.62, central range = 10.4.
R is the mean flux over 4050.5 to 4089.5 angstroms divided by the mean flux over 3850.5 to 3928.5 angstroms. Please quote 1.2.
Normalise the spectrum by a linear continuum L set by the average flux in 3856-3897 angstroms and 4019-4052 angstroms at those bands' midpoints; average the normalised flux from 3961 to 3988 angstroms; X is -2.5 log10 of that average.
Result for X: 0.32 mag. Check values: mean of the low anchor 7.73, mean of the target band 6.94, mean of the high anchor 10.3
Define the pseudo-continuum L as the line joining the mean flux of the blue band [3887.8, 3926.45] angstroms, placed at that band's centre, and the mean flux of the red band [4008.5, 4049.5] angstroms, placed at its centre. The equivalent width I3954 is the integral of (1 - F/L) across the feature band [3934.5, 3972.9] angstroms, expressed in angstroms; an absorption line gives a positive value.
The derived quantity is 5.72 angstroms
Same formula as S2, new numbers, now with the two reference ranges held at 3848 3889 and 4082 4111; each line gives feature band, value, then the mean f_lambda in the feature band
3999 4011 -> -2.6 angstroms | 10.3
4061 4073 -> -1.9 angstroms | 10.1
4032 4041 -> -1.4 angstroms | 9.94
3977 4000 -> -1.7 angstroms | 9.02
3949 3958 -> -0.7 angstroms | 8.93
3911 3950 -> 1.2 angstroms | 7.92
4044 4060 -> -2.4 angstroms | 9.95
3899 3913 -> -0.5 angstroms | 8.34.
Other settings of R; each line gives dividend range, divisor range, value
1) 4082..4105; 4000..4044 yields 0.86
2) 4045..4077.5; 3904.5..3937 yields 1.30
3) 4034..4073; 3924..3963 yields 1.26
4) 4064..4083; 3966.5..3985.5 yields 1.40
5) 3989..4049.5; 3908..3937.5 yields 1.33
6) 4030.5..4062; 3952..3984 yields 1.40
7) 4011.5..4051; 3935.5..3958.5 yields 1.19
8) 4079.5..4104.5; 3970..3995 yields 1.09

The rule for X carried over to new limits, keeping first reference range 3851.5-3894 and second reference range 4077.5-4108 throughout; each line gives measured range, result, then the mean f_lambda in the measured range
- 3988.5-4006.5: -0.148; 9.7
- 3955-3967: 0.205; 6.86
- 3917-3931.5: 0.041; 7.82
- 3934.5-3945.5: 0.033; 7.95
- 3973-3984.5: 0.083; 7.76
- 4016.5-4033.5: -0.219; 10.5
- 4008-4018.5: -0.192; 10.2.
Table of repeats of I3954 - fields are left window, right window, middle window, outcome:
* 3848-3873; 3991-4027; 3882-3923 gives 5.5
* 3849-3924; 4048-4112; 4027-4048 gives -2.5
